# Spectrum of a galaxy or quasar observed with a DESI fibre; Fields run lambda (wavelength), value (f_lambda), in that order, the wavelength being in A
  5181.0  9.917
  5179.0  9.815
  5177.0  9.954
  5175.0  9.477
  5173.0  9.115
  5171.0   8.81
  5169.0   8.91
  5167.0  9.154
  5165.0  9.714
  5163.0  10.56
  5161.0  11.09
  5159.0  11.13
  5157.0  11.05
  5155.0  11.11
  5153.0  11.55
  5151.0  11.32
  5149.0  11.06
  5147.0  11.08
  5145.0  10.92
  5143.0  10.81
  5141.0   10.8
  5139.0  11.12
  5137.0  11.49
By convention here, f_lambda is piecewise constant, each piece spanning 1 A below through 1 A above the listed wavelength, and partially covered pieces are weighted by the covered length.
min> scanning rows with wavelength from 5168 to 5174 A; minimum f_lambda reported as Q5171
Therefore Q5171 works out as 8.81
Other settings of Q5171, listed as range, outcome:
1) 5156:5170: 8.91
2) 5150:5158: 11.05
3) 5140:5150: 10.8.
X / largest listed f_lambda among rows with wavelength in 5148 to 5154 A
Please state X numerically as 11.55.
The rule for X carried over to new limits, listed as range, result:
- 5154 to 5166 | 11.13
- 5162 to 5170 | 10.56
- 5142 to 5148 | 11.08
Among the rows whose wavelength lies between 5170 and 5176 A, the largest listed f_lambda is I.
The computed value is 9.477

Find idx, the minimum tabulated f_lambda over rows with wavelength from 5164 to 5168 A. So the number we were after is 9.154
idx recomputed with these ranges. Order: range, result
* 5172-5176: 9.115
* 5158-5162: 11.09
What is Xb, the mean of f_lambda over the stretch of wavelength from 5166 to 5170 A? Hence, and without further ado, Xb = 9.03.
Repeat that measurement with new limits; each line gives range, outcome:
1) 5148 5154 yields 11.3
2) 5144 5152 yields 11.1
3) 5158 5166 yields 10.6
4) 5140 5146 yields 10.8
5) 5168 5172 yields 8.86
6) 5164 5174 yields 9.14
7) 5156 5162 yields 11.1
